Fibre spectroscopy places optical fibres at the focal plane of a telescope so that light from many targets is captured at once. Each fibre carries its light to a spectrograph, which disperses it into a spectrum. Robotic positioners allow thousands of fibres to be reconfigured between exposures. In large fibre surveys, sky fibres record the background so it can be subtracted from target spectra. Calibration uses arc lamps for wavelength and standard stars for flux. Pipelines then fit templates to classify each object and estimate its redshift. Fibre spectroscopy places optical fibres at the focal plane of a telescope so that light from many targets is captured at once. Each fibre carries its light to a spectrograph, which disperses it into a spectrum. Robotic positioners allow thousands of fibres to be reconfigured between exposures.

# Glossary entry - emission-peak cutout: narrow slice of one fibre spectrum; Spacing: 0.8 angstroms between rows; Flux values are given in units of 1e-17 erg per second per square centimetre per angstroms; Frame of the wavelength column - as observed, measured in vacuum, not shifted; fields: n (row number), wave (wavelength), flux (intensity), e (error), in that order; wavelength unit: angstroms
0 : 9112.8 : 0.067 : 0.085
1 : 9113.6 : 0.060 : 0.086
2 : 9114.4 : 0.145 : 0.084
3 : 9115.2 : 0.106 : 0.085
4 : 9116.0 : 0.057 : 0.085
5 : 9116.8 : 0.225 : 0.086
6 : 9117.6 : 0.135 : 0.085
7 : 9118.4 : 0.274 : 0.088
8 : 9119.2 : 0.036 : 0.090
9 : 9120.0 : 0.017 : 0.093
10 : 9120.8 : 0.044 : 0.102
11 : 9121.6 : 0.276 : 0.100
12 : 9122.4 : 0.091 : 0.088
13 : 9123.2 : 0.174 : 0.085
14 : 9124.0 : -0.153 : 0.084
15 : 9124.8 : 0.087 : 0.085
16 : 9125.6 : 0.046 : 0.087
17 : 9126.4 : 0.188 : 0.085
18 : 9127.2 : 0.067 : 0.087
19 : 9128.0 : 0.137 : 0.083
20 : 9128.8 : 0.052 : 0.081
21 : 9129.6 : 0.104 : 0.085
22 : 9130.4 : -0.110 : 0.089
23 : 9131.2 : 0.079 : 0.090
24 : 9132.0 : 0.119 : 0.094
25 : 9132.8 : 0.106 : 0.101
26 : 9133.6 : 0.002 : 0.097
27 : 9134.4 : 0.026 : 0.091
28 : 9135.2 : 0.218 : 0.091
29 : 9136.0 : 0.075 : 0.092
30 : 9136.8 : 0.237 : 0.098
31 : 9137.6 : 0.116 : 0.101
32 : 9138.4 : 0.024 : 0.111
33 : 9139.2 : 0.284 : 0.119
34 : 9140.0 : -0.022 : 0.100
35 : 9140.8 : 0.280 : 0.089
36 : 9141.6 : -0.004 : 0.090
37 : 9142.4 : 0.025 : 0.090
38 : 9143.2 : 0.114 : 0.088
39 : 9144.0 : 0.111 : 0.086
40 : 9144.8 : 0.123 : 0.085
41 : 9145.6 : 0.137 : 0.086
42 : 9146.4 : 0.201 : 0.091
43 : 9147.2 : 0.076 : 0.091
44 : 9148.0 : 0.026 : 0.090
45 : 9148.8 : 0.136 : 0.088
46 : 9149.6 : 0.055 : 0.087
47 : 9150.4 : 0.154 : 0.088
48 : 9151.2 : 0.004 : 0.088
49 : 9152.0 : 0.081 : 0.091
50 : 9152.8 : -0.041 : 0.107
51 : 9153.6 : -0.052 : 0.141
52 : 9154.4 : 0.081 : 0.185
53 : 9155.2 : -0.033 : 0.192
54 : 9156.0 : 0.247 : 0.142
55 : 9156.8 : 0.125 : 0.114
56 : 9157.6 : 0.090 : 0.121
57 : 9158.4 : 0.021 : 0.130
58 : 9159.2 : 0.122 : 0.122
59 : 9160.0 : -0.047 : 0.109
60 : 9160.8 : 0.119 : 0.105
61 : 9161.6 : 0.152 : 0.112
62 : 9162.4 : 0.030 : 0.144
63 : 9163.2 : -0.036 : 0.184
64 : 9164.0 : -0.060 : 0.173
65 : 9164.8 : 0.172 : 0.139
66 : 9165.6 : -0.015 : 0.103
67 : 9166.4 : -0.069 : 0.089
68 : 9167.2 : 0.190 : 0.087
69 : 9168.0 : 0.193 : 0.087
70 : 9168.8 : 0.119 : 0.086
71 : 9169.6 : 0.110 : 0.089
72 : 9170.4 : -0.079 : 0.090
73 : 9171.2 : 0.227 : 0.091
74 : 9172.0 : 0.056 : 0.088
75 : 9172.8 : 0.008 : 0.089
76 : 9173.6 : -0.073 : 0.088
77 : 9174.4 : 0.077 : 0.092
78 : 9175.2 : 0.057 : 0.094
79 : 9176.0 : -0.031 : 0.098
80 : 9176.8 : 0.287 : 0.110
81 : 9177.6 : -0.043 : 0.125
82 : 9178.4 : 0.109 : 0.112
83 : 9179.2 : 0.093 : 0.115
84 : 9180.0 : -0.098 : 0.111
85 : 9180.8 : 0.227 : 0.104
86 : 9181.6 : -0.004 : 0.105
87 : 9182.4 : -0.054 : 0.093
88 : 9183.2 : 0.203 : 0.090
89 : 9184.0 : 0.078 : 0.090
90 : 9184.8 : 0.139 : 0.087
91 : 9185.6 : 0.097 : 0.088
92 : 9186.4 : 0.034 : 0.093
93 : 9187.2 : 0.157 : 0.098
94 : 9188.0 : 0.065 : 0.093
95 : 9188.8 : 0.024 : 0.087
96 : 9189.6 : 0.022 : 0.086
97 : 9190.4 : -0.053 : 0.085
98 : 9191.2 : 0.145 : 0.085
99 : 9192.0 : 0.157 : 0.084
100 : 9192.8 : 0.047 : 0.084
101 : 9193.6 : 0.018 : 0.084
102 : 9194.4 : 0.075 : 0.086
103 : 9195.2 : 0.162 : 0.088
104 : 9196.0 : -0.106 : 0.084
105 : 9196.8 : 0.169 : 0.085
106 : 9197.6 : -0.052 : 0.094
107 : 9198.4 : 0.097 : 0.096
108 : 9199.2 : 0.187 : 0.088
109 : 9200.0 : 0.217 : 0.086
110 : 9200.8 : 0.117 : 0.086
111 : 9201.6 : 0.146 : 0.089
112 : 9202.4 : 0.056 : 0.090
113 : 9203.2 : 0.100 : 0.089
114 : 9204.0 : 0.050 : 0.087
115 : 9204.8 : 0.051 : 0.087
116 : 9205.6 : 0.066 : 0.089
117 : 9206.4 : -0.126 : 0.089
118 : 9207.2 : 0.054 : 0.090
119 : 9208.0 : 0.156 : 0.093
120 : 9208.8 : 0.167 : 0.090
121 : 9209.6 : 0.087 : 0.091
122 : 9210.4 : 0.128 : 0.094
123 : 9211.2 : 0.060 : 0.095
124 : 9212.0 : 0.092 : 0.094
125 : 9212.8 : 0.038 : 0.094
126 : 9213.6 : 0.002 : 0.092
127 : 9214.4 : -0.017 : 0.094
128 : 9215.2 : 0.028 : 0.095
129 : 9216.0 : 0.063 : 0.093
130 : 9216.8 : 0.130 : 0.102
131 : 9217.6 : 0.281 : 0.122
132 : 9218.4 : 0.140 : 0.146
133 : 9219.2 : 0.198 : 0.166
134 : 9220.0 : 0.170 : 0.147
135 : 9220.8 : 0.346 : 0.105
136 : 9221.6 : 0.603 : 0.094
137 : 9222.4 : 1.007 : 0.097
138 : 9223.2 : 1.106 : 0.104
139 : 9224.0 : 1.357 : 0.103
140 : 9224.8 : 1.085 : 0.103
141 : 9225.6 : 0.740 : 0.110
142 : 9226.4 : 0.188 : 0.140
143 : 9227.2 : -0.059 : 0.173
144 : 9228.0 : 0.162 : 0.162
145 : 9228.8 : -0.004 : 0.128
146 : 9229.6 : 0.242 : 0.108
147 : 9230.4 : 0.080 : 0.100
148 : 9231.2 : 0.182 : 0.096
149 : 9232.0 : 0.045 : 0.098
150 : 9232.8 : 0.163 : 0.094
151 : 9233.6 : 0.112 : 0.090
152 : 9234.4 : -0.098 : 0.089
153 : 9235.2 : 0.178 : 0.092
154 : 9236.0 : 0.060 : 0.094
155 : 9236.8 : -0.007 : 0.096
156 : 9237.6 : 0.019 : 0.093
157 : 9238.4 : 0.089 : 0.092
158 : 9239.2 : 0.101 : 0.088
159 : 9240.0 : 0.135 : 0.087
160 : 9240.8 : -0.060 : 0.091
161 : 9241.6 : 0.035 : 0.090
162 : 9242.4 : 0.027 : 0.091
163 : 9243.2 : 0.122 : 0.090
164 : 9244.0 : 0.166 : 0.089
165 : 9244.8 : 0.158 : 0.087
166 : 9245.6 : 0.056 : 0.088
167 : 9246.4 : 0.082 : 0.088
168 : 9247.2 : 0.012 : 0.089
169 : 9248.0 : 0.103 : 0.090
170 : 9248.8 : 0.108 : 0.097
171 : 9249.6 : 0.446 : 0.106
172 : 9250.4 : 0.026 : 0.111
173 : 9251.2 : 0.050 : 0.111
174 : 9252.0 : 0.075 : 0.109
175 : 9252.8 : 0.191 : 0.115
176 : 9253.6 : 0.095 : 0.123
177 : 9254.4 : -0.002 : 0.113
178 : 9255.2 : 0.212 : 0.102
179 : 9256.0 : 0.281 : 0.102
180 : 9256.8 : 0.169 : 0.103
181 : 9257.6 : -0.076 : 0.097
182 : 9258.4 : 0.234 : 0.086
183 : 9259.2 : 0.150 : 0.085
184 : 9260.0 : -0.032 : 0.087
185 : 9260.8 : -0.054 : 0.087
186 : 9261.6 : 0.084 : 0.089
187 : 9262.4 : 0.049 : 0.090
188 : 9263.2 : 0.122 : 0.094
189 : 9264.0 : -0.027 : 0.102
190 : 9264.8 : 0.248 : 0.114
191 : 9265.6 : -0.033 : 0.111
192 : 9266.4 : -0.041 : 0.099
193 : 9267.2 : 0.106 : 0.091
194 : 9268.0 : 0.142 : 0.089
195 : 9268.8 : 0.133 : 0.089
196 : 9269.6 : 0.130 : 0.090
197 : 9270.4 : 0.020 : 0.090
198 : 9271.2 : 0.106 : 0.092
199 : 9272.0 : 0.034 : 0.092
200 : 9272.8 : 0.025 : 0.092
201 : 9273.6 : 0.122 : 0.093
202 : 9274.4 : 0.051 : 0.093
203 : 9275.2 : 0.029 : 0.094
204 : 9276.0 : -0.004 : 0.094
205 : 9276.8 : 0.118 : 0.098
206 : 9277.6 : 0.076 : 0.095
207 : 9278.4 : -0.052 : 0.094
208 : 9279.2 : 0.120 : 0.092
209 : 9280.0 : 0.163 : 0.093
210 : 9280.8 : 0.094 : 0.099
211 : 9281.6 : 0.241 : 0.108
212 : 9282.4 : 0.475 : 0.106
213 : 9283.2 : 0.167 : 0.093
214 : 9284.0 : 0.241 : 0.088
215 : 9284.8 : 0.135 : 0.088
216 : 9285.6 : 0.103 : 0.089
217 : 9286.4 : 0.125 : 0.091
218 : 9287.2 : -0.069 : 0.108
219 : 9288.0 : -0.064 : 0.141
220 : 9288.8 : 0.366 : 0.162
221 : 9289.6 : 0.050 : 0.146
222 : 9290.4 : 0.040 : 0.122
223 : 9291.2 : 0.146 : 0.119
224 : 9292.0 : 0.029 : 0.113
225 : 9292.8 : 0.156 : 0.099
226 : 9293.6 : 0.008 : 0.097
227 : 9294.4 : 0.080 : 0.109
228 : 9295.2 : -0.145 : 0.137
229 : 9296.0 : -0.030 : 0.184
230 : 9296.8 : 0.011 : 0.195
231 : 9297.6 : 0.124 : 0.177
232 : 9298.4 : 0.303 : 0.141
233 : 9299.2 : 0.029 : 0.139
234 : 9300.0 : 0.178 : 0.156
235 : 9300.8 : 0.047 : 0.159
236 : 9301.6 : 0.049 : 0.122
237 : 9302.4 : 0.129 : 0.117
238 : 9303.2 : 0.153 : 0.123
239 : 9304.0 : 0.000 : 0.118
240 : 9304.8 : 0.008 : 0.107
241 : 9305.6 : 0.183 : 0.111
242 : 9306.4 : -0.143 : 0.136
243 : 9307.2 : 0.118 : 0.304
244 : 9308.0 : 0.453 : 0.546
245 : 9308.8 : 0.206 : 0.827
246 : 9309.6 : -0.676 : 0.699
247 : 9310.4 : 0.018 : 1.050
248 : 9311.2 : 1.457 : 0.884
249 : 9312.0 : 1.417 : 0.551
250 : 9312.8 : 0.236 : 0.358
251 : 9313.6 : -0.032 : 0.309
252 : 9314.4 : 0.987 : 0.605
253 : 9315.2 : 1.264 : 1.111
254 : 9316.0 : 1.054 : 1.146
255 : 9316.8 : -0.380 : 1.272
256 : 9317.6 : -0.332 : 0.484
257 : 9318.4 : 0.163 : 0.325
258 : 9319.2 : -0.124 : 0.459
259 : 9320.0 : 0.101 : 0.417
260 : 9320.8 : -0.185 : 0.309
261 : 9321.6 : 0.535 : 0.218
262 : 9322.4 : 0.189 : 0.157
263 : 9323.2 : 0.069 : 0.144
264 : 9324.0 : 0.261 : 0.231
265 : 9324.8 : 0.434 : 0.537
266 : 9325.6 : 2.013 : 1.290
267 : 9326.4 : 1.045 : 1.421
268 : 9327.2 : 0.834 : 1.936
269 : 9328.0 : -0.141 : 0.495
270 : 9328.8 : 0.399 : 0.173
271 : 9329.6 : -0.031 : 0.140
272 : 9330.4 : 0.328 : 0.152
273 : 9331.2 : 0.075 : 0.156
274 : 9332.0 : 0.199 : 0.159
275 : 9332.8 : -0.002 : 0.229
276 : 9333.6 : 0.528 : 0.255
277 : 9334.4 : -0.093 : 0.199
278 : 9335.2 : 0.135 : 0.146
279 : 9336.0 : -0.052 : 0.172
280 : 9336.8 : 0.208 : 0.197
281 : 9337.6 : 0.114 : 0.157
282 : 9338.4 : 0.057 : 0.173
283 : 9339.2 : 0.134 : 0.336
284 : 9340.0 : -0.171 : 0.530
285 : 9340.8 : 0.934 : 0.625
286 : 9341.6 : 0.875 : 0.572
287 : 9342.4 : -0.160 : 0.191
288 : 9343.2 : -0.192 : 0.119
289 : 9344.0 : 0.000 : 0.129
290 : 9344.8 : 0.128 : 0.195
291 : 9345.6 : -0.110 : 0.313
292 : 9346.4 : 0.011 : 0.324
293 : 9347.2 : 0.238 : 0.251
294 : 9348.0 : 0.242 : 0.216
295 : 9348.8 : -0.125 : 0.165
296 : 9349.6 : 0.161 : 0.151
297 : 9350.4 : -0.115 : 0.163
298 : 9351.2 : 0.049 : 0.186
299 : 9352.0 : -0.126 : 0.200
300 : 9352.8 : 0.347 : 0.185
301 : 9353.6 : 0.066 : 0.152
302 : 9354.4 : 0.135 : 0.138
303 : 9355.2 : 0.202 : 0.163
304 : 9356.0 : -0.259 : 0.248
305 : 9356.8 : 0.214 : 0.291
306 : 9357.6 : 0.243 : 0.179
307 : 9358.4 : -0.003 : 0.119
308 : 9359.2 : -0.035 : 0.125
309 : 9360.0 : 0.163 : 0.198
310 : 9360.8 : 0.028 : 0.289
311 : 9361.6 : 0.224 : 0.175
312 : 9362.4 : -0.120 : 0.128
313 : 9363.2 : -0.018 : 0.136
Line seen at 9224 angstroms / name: H-beta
